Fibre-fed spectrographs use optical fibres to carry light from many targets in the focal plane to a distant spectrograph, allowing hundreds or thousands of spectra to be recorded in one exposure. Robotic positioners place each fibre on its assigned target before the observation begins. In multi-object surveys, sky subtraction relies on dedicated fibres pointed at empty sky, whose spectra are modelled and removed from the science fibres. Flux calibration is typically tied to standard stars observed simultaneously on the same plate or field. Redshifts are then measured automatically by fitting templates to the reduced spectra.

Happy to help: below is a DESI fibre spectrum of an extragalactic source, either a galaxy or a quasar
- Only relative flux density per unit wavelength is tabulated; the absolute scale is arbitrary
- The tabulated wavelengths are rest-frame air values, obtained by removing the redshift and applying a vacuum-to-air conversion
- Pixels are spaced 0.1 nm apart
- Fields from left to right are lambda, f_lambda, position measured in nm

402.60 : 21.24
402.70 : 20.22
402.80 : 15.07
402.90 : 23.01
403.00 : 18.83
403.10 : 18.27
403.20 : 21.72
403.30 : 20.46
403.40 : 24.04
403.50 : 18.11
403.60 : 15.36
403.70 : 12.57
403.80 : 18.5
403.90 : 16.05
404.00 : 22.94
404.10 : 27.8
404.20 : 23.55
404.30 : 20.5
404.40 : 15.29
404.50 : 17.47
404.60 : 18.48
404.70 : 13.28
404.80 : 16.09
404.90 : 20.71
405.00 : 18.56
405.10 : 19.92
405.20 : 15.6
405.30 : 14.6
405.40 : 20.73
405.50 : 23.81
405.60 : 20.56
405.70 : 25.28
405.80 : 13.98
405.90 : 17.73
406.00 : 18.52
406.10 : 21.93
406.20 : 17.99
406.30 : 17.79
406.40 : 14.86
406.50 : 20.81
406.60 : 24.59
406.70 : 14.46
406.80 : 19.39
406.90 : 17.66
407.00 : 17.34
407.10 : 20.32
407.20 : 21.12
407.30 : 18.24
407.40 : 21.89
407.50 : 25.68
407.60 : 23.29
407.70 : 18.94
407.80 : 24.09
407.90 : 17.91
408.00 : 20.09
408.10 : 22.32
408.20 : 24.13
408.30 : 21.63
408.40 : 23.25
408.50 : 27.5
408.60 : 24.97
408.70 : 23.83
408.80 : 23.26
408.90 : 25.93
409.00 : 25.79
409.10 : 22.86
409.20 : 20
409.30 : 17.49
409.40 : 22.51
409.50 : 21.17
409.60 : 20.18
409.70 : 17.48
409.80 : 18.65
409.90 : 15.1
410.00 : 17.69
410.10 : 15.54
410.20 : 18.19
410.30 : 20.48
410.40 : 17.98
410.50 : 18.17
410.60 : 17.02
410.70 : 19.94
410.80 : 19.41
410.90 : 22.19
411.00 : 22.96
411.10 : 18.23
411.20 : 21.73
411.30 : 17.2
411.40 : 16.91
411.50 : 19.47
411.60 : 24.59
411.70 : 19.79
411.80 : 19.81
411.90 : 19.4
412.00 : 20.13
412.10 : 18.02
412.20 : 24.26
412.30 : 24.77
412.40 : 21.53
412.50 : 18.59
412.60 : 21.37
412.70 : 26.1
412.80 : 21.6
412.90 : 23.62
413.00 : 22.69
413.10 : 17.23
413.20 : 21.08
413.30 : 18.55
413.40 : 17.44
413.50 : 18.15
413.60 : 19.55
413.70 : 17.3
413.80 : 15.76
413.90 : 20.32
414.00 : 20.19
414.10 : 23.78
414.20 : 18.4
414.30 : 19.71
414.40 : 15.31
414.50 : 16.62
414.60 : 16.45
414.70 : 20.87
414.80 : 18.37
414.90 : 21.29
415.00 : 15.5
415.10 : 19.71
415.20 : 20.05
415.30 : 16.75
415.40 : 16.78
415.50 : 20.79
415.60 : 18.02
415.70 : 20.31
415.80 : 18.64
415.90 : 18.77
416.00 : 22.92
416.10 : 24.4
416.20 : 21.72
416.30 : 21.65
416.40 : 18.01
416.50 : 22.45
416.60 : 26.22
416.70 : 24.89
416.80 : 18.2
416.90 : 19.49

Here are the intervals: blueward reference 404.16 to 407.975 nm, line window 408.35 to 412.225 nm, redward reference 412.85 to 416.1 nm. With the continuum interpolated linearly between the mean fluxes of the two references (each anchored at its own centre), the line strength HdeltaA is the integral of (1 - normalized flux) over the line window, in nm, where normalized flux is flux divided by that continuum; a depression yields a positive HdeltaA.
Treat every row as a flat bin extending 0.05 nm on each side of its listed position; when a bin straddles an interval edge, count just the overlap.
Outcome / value -0.25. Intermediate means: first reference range 19.3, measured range 20.5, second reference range 19.2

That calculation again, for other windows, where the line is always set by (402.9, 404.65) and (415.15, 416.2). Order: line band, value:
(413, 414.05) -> 0.05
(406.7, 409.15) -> -0.29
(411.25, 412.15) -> 0.01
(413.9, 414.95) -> 0.03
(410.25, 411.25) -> -0.01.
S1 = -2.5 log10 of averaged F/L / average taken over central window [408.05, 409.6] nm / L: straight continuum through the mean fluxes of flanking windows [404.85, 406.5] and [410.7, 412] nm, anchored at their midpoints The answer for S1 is -0.17 mag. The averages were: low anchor 19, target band 23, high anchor 20.1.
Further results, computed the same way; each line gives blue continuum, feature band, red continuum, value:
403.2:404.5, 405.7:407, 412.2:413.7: 0.08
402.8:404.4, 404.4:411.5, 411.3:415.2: 0.00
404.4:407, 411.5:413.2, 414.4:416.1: -0.14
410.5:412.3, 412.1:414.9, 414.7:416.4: 0.00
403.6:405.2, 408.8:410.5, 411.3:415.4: -0.04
